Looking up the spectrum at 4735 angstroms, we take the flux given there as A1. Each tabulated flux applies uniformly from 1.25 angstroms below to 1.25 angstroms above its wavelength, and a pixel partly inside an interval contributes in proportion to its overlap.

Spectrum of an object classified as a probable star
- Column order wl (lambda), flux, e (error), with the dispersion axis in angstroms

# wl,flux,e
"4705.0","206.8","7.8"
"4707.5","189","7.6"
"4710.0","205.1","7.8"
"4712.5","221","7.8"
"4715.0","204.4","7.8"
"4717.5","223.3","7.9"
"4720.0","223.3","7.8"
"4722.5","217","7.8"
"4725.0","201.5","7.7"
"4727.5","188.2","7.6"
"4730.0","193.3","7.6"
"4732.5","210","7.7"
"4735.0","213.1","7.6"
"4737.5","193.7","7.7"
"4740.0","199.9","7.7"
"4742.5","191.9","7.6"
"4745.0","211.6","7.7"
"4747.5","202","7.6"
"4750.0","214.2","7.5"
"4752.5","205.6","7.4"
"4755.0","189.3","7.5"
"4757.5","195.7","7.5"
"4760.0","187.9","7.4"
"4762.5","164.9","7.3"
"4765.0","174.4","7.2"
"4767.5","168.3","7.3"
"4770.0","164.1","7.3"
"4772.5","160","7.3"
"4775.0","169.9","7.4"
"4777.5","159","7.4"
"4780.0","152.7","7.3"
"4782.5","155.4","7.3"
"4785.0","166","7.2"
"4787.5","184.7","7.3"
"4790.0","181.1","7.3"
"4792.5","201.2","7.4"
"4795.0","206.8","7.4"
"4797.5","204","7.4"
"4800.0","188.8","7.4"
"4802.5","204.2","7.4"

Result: 213.1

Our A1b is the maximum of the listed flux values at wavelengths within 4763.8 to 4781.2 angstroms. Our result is 174.4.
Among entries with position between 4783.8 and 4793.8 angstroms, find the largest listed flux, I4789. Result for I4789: 201.2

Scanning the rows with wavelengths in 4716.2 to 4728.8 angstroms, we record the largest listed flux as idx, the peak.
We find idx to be 223.3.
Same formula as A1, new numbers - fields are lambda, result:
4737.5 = 193.7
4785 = 166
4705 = 206.8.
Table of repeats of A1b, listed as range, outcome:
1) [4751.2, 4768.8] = 205.6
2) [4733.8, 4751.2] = 214.2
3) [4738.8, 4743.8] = 199.9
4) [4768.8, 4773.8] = 164.1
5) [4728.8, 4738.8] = 213.1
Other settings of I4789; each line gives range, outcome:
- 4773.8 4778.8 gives 169.9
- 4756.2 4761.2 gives 195.7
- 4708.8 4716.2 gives 221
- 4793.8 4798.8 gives 206.8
